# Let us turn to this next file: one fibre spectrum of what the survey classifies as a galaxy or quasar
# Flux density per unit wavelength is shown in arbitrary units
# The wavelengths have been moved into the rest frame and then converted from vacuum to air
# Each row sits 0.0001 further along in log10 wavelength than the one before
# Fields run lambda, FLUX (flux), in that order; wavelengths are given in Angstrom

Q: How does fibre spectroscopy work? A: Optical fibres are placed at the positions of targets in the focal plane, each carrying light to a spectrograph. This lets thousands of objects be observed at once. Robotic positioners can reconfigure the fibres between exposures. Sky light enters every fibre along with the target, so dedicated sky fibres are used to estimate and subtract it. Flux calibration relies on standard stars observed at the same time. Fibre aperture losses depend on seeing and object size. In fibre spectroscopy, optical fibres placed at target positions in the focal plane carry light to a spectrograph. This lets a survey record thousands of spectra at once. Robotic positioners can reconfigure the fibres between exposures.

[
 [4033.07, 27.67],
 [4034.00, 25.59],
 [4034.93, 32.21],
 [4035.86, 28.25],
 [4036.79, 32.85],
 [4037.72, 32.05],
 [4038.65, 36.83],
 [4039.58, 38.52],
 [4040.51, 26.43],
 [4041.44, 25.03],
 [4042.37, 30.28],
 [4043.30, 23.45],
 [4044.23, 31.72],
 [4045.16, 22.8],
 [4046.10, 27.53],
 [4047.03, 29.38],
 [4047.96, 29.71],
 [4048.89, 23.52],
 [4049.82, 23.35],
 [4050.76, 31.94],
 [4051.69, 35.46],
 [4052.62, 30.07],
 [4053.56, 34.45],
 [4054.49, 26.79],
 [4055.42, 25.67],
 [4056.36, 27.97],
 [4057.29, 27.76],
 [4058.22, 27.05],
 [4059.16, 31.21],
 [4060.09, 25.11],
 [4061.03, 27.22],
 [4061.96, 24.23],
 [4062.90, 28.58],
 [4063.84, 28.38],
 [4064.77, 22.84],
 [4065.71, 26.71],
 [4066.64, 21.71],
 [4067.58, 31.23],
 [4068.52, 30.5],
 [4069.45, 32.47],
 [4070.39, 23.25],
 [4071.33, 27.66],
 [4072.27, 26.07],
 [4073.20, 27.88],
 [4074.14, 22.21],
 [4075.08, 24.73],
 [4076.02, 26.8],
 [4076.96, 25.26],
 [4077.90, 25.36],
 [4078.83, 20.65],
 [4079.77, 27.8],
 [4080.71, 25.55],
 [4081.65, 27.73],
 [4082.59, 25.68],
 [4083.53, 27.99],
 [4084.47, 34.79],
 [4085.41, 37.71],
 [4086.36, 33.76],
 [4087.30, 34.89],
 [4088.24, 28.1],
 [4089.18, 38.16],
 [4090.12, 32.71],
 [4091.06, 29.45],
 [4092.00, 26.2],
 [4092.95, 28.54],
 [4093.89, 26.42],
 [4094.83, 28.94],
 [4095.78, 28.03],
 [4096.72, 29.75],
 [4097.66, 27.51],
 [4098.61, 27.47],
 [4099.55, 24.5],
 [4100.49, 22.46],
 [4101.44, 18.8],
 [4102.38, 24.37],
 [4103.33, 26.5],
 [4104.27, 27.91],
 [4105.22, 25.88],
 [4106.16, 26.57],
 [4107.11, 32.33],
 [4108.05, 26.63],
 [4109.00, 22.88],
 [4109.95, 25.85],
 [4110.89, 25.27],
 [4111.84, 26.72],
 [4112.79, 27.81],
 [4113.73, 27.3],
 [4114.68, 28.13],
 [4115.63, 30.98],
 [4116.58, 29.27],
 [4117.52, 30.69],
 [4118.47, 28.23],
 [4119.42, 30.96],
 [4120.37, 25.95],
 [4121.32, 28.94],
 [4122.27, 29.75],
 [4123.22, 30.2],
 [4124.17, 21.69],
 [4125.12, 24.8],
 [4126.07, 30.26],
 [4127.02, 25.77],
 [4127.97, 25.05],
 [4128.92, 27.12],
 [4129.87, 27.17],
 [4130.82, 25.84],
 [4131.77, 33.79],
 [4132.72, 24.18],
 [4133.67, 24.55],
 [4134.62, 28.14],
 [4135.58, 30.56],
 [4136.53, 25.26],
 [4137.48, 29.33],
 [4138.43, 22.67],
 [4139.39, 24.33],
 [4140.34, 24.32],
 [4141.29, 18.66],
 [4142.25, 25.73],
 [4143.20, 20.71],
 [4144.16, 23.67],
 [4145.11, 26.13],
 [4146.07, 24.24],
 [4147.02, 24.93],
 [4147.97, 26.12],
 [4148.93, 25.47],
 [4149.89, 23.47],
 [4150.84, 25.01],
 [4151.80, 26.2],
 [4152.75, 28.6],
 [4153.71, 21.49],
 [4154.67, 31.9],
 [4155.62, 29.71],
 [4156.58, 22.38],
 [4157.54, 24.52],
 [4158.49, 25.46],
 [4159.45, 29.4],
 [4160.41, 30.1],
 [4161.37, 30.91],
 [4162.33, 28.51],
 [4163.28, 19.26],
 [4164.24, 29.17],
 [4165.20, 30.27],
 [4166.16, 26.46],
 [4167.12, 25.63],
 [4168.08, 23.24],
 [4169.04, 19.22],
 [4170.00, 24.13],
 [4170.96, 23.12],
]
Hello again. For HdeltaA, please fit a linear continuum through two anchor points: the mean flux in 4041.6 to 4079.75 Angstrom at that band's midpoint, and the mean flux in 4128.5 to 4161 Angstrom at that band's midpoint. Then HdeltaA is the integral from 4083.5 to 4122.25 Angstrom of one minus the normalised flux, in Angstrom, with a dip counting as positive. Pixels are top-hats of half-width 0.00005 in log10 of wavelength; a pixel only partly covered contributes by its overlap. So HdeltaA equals -2.7 Angstrom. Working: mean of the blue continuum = 27.2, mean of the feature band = 28.4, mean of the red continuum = 25.9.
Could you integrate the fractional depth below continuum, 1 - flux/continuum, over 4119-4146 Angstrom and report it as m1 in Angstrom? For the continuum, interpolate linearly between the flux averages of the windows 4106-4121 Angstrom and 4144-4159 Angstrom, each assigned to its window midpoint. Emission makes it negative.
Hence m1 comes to 0.6 Angstrom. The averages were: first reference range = 27.9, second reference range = 25.6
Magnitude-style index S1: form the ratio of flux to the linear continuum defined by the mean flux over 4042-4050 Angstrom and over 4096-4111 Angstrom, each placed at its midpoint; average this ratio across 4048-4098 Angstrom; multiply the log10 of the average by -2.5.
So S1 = -0.07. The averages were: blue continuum 27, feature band 28.2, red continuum 26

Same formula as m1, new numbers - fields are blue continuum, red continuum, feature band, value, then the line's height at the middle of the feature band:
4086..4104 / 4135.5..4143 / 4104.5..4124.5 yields -0.8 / 26.7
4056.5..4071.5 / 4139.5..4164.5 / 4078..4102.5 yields -1.5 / 26.8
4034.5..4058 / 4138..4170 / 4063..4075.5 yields 0.8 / 28.5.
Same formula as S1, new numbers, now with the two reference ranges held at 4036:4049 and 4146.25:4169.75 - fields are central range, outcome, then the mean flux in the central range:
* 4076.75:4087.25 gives -0.02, 28.7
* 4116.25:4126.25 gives -0.04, 28.2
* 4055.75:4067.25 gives 0.09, 26.6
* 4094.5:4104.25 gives 0.08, 25.9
